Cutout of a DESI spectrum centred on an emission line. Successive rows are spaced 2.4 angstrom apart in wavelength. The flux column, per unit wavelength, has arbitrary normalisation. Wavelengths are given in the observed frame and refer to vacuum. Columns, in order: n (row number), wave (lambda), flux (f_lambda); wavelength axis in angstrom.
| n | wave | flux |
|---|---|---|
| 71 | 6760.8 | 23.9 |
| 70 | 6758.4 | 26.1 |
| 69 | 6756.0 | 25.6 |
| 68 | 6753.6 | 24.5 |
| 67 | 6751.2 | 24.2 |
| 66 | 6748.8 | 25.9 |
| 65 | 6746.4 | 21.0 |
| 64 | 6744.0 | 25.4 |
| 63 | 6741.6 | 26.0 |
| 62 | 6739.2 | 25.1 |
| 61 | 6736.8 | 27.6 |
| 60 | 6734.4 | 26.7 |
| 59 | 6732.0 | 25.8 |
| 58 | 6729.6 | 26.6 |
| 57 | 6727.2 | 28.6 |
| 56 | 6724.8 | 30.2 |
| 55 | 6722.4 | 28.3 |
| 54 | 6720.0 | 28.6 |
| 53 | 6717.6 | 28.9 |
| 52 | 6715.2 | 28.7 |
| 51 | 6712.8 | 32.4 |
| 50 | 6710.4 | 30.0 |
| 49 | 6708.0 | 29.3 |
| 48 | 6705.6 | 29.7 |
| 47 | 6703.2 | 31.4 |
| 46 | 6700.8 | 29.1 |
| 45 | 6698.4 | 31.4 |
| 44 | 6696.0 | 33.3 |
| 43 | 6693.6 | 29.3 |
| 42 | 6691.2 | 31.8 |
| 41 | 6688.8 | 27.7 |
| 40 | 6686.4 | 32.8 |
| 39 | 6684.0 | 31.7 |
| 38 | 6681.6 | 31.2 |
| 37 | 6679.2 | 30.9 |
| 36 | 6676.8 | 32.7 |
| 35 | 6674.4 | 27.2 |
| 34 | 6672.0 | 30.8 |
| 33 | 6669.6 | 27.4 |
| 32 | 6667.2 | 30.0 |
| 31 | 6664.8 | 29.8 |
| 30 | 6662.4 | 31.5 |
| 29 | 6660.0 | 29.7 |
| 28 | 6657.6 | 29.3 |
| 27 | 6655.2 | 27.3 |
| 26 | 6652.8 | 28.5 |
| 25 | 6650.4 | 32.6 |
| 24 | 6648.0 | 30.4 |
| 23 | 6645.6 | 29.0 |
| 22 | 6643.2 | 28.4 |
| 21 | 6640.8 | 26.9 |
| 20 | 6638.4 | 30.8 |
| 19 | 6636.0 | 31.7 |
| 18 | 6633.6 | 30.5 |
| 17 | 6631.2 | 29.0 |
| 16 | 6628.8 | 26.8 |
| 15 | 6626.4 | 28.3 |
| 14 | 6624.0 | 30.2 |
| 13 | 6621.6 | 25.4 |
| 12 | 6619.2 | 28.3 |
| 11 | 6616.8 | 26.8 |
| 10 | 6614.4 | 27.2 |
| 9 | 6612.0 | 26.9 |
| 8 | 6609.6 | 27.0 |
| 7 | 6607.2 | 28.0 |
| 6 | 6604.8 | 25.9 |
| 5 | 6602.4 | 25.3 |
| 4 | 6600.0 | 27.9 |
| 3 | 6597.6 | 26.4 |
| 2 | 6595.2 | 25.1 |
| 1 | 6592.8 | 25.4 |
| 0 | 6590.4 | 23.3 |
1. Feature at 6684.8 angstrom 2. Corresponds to C III]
